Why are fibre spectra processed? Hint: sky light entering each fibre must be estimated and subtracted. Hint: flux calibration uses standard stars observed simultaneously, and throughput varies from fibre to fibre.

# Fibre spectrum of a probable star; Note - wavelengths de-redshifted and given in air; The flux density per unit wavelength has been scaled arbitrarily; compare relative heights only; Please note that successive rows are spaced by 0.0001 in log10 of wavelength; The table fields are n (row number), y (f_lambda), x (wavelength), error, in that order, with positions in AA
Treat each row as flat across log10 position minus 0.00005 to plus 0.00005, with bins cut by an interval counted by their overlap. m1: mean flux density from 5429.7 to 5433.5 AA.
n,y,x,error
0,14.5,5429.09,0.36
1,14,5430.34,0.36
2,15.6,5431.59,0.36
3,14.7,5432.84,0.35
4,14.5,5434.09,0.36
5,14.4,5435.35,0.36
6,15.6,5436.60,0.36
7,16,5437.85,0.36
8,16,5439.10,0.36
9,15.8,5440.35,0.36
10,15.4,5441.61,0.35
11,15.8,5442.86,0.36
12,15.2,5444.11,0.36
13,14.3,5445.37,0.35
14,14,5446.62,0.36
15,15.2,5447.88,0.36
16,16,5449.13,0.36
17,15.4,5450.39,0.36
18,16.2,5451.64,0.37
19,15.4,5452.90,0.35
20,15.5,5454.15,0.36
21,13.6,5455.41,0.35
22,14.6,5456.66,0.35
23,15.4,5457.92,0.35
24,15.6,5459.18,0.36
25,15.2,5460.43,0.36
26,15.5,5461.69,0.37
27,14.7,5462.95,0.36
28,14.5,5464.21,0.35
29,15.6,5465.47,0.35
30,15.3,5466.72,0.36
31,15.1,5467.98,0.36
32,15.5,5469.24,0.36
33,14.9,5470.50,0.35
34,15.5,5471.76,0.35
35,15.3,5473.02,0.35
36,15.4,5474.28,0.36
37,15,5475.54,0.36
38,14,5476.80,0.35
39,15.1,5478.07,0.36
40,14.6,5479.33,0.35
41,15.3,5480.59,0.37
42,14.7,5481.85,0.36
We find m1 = 14.8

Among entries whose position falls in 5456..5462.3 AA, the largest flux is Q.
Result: 15.6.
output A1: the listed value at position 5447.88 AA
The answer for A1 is 15.2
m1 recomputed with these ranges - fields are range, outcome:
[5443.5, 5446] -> 14.7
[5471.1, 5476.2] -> 15.3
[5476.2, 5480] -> 14.6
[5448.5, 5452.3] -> 15.9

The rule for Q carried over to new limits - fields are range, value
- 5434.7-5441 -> 16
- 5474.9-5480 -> 15.1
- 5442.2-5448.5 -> 15.8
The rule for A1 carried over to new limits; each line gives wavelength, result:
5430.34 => 14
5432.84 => 14.7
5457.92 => 15.4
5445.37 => 14.3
